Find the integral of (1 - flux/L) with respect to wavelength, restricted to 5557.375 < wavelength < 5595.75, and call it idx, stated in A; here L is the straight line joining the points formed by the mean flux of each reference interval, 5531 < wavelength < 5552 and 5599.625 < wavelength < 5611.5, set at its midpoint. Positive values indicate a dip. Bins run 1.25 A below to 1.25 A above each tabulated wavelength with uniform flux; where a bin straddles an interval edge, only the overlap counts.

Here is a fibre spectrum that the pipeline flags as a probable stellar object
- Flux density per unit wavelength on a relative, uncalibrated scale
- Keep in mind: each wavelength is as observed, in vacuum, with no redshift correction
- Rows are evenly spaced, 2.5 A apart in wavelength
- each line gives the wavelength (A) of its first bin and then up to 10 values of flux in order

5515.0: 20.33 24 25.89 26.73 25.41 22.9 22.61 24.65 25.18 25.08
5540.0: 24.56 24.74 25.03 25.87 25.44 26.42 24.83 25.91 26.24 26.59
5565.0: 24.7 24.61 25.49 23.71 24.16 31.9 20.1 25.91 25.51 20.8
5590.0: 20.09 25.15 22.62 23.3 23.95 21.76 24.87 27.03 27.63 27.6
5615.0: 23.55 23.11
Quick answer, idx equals 0.85 A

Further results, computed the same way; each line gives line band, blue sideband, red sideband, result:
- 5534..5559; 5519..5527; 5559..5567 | 0.4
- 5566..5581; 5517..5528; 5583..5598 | -0.9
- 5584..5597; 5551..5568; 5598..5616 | 1.3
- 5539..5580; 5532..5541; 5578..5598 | -2.2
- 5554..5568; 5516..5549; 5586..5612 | -0.7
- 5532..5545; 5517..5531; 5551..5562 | 0.2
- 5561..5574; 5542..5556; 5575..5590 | -0.1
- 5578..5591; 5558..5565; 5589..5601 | 0.5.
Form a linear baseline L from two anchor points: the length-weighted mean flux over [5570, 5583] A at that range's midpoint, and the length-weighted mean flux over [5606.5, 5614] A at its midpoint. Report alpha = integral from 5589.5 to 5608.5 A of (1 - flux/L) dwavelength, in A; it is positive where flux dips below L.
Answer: 2.1 A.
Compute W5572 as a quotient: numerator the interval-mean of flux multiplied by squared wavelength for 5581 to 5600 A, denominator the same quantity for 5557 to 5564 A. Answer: 0.90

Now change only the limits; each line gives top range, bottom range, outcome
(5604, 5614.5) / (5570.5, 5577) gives 1.08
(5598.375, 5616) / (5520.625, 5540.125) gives 1.05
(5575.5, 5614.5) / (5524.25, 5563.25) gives 1.00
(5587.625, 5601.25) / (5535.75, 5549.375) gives 0.93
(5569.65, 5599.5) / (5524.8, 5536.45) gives 1.02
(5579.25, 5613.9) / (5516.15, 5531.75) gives 1.01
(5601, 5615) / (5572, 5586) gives 1.02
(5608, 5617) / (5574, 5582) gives 1.04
